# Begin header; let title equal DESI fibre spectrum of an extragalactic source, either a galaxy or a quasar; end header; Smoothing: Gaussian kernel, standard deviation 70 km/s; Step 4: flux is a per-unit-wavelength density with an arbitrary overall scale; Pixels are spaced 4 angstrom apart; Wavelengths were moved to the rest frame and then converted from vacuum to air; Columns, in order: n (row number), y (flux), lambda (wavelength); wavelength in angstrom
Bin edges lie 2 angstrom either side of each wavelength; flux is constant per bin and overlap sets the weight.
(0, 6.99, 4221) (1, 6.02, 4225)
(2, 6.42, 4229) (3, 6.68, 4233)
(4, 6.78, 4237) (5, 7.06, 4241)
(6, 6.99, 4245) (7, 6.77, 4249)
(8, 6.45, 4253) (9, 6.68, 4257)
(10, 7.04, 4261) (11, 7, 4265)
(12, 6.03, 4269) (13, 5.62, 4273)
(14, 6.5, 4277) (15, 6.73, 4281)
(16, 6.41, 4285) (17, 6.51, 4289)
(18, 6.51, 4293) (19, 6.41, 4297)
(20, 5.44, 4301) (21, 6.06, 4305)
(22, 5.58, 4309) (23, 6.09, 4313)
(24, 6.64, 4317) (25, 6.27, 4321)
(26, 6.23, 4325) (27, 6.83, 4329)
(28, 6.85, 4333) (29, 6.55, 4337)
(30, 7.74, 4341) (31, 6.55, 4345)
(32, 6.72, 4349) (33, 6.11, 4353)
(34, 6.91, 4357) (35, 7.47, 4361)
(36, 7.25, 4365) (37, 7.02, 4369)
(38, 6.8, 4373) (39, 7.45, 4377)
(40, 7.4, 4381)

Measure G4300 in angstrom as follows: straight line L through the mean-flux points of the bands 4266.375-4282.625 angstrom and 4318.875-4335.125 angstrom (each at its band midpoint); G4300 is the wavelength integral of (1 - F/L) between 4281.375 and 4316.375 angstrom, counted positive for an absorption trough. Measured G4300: 1.1 angstrom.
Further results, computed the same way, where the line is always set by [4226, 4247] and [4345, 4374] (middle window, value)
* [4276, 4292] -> 0.61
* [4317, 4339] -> 0.93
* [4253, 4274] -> 0.82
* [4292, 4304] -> 1.29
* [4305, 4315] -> 1.38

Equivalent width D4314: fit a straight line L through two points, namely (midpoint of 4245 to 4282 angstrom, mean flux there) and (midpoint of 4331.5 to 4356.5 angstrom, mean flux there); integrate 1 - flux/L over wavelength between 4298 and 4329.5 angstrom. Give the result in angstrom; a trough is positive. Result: 2.67 angstrom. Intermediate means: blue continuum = 6.55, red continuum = 6.76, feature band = 6.12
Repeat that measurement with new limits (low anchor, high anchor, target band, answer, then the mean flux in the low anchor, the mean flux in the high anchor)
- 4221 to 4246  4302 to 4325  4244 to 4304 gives -0.65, 6.67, 6.11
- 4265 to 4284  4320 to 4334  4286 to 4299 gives -0.16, 6.31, 6.54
